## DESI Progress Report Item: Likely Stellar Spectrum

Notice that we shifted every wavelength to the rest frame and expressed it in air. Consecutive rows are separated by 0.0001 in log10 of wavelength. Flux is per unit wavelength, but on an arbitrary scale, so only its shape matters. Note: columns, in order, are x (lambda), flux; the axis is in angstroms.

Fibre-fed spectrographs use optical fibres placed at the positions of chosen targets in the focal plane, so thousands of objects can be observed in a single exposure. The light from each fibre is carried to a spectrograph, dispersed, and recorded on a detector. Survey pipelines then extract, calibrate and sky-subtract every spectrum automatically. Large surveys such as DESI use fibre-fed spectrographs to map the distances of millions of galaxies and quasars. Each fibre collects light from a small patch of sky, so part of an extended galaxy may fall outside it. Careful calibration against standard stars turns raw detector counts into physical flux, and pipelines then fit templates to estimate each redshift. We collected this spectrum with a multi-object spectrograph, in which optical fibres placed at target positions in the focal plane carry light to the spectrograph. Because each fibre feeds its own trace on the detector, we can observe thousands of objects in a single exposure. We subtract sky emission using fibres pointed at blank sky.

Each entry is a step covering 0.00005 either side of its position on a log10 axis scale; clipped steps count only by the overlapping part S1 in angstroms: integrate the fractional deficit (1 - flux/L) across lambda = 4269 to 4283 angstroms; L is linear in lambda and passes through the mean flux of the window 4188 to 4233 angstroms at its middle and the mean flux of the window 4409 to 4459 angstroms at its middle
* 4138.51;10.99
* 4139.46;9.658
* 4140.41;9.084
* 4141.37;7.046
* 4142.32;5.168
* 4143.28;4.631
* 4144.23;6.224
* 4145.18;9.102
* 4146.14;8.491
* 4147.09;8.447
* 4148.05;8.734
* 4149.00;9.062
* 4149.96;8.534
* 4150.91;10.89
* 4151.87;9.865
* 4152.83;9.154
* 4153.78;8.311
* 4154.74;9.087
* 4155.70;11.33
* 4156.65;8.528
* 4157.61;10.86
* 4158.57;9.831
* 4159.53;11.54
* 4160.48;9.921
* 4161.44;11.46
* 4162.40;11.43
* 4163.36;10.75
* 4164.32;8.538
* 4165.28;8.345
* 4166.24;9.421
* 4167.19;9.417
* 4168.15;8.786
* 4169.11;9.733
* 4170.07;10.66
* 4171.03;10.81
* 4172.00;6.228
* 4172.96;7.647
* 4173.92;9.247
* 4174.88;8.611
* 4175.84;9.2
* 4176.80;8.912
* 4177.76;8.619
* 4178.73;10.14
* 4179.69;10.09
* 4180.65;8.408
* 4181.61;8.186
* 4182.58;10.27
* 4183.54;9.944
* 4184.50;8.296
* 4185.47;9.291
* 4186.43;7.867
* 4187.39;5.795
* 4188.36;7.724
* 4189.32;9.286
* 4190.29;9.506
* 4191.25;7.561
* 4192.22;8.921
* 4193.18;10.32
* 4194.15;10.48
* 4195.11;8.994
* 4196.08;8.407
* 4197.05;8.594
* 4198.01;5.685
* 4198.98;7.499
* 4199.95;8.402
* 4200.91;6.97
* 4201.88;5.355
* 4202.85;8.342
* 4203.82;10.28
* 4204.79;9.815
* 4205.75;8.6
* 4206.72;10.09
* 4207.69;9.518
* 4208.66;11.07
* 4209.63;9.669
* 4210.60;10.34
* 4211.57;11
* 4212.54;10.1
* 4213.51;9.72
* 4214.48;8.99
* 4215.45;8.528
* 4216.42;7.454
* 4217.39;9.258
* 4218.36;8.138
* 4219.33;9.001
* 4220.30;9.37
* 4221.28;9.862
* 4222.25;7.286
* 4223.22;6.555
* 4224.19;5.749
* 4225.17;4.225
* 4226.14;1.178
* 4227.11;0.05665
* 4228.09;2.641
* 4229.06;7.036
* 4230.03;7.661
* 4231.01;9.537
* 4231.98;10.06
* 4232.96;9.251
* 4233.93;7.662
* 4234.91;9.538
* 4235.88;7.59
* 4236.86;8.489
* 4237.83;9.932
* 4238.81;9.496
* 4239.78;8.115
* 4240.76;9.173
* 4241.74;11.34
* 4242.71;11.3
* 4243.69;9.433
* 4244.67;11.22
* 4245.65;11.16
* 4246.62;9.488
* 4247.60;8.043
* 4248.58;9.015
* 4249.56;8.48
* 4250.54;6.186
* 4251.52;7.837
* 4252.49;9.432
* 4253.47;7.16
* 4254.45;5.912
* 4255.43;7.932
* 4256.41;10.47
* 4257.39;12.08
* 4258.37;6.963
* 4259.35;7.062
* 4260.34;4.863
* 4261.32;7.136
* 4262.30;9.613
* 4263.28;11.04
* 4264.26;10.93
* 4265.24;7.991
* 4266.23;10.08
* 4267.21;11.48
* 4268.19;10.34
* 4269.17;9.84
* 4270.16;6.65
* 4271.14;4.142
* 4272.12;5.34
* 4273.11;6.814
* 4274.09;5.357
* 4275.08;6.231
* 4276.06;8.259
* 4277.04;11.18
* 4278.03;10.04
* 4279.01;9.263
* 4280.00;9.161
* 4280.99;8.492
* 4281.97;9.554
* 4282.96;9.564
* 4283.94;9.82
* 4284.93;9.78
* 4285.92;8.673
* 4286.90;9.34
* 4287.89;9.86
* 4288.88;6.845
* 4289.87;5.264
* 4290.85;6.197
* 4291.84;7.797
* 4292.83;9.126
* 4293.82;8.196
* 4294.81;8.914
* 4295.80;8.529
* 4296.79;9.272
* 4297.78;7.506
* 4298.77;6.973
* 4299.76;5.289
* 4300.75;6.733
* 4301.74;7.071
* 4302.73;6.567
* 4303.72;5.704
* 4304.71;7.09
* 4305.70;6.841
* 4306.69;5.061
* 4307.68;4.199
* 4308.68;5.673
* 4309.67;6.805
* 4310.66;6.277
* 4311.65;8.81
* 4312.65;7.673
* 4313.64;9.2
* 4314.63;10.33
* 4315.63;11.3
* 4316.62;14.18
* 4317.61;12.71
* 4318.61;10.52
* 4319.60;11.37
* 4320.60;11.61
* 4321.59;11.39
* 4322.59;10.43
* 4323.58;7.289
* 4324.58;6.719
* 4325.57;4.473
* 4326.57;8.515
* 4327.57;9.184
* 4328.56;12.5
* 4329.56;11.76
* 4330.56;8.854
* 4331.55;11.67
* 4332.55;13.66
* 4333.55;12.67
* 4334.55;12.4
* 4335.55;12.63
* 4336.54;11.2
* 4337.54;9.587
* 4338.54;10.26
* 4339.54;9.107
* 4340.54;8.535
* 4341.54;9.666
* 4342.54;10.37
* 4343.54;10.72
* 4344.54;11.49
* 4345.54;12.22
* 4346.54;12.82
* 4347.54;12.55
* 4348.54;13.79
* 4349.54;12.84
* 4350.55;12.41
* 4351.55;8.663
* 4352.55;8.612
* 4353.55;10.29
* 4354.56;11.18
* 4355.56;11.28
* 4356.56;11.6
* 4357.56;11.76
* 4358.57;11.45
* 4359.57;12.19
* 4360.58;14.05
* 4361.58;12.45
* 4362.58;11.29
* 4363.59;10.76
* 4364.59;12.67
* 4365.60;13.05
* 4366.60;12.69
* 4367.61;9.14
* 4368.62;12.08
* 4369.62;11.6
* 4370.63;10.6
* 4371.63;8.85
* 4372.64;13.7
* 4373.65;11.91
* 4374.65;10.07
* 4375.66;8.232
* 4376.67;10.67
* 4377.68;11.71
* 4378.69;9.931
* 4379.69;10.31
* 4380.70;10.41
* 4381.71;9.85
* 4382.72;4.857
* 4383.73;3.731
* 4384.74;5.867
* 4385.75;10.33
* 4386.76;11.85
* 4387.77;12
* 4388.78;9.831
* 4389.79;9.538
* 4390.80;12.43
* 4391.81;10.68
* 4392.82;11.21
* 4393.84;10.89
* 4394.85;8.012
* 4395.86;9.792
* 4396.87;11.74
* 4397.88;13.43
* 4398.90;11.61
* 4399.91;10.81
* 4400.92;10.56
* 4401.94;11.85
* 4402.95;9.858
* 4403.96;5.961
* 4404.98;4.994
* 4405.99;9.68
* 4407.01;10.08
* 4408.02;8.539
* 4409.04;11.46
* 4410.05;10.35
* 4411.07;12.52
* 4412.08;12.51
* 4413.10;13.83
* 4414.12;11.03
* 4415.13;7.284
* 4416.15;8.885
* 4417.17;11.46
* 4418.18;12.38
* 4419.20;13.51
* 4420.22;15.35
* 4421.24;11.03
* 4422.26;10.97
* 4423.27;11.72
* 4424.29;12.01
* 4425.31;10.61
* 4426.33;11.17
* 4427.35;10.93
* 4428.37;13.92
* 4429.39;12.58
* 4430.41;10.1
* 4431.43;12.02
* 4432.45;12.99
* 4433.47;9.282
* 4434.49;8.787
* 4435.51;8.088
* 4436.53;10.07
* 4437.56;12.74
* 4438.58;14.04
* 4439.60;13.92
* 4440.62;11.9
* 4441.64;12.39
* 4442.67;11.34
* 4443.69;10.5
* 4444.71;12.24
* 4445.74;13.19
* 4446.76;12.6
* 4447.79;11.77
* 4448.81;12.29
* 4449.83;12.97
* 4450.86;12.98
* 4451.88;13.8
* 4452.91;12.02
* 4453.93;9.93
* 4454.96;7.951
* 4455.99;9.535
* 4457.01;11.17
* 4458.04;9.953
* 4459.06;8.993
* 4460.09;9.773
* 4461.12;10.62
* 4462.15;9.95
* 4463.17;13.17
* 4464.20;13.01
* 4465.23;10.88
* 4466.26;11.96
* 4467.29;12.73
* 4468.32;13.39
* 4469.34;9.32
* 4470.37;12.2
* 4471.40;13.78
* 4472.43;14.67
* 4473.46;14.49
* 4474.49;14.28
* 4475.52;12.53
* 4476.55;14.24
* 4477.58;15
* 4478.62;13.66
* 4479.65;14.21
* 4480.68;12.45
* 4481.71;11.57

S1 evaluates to 1.9 angstroms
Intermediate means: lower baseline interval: 8.16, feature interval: 7.9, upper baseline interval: 11.5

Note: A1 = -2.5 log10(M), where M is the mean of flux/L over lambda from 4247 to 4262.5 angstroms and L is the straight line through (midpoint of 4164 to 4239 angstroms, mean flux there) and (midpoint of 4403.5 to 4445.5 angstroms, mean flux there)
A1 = 0.14 mag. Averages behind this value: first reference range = 8.45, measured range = 7.99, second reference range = 11.1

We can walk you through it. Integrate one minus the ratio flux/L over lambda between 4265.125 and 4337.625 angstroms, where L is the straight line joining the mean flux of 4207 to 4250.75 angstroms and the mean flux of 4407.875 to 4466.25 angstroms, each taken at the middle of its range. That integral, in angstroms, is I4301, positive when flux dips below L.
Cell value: 5.70 angstroms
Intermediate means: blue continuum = 8.44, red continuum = 11.4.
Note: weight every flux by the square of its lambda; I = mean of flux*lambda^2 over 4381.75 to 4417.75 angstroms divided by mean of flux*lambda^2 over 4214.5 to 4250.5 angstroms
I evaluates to 1.3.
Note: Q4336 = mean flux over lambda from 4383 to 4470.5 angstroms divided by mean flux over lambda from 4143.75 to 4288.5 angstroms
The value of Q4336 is 1.26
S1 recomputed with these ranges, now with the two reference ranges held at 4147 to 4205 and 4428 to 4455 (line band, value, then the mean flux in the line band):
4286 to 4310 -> 7.34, 7.15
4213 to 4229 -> 4.61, 6.76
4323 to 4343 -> 1.15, 10.1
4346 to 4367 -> -1.78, 11.8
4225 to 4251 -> 4.29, 8.1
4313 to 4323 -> -0.71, 11.3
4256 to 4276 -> 3.52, 8.21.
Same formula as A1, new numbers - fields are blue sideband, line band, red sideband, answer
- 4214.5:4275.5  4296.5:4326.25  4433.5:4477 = 0.138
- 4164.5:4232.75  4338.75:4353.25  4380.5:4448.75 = -0.094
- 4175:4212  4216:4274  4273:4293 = 0.062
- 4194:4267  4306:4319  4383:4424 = 0.095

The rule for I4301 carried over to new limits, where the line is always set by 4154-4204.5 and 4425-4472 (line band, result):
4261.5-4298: 5.1 angstroms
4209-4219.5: 0.0 angstroms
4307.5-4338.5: 1.3 angstroms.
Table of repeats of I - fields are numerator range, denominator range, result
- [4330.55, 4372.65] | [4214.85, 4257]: 1.48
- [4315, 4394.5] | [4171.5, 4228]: 1.39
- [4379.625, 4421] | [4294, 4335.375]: 1.20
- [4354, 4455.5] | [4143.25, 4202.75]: 1.37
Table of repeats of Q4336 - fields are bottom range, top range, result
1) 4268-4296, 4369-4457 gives 1.32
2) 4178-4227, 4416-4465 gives 1.36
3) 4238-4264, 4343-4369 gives 1.32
